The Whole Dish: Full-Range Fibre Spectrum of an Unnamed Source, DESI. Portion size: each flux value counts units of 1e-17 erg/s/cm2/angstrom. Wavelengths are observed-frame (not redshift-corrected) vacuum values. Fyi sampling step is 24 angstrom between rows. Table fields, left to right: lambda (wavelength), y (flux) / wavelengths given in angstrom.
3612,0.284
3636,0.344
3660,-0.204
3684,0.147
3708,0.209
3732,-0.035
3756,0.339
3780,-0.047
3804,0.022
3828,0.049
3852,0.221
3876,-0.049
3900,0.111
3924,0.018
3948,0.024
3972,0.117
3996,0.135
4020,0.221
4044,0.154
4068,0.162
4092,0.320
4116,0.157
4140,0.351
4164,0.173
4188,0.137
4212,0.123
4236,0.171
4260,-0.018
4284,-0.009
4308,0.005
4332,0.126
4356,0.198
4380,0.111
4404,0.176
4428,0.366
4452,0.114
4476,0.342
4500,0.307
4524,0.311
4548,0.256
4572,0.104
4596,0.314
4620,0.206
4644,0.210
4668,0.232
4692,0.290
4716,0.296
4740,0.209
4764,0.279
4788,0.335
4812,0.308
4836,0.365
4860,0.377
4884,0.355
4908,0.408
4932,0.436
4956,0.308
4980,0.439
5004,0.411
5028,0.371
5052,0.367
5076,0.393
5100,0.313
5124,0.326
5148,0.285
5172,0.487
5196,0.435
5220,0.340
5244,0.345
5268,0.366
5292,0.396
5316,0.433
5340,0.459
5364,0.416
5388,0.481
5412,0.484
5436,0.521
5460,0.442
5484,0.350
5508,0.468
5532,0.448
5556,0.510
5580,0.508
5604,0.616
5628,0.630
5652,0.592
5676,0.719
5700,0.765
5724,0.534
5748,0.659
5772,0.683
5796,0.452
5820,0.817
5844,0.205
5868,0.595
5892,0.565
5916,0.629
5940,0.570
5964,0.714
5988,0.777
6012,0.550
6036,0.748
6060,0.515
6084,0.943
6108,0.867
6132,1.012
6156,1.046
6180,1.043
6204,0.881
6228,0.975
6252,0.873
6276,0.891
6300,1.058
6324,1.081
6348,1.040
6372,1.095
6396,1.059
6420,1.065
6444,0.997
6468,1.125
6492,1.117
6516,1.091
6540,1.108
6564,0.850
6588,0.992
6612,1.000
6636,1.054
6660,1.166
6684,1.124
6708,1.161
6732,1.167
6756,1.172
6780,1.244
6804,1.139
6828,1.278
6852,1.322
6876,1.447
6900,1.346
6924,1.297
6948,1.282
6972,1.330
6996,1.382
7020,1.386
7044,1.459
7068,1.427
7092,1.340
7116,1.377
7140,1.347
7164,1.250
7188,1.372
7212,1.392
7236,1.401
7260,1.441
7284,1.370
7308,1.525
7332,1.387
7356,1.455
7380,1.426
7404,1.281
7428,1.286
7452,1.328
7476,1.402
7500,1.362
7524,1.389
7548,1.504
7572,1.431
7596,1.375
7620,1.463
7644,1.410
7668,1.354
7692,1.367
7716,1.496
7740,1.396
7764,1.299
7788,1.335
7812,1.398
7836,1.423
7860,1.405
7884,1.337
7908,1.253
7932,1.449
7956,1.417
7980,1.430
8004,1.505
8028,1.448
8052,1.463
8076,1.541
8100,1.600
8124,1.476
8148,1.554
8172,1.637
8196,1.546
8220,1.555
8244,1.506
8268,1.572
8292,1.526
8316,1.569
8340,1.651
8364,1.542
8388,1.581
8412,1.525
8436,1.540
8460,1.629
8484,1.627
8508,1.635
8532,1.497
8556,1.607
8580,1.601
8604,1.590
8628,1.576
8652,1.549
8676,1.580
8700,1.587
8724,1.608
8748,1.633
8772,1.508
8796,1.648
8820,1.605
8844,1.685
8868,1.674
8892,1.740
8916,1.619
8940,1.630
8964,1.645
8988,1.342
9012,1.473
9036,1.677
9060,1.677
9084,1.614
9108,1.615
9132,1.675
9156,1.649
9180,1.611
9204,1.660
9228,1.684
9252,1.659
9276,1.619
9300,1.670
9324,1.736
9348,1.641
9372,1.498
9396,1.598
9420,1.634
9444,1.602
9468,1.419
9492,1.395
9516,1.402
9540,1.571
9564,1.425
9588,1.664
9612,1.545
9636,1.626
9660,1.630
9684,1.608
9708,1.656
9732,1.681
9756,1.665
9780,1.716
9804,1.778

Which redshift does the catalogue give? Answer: 0.53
